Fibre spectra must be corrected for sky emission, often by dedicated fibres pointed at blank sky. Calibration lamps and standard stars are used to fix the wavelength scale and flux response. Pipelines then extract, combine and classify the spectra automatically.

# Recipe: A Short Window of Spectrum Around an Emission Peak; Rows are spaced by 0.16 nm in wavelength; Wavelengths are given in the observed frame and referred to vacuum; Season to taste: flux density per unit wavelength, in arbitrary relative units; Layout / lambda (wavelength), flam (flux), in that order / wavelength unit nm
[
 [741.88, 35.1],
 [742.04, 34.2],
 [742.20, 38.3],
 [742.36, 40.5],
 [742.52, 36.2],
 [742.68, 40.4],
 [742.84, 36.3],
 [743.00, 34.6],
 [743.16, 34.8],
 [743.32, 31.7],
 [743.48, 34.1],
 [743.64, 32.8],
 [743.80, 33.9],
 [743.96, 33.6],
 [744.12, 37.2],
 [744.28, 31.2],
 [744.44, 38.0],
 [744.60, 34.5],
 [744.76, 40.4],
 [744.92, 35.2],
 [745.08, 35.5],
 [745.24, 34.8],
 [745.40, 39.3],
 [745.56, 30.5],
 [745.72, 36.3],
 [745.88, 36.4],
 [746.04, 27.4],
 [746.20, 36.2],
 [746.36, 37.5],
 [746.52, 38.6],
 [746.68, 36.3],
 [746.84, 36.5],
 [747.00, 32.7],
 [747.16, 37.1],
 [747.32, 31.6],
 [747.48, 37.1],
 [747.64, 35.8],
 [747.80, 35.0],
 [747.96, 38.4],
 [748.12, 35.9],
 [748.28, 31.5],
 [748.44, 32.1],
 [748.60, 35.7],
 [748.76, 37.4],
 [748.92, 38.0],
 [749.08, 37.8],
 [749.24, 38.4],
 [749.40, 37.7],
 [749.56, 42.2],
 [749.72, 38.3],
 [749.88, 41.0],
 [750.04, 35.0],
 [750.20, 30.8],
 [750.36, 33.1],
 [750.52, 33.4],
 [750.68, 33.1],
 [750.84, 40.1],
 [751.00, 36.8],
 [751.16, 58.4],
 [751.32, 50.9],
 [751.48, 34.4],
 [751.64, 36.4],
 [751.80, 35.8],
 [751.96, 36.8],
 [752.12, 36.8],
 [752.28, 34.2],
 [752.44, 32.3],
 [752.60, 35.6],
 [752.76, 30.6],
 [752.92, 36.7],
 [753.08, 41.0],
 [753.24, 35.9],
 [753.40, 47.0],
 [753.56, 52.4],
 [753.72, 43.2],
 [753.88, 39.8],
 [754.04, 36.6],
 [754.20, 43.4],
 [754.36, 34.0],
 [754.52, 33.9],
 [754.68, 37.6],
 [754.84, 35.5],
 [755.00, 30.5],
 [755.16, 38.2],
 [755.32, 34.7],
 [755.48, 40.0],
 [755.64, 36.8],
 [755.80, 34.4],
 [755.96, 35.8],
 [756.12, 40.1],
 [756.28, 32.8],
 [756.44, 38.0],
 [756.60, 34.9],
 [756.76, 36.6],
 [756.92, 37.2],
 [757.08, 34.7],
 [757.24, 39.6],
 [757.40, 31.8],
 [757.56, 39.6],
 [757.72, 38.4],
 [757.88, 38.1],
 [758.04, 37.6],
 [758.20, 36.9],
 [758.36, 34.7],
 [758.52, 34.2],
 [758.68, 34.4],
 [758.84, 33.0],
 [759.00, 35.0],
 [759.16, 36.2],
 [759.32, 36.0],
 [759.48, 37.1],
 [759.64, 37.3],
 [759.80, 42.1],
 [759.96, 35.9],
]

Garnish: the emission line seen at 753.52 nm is [N II]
